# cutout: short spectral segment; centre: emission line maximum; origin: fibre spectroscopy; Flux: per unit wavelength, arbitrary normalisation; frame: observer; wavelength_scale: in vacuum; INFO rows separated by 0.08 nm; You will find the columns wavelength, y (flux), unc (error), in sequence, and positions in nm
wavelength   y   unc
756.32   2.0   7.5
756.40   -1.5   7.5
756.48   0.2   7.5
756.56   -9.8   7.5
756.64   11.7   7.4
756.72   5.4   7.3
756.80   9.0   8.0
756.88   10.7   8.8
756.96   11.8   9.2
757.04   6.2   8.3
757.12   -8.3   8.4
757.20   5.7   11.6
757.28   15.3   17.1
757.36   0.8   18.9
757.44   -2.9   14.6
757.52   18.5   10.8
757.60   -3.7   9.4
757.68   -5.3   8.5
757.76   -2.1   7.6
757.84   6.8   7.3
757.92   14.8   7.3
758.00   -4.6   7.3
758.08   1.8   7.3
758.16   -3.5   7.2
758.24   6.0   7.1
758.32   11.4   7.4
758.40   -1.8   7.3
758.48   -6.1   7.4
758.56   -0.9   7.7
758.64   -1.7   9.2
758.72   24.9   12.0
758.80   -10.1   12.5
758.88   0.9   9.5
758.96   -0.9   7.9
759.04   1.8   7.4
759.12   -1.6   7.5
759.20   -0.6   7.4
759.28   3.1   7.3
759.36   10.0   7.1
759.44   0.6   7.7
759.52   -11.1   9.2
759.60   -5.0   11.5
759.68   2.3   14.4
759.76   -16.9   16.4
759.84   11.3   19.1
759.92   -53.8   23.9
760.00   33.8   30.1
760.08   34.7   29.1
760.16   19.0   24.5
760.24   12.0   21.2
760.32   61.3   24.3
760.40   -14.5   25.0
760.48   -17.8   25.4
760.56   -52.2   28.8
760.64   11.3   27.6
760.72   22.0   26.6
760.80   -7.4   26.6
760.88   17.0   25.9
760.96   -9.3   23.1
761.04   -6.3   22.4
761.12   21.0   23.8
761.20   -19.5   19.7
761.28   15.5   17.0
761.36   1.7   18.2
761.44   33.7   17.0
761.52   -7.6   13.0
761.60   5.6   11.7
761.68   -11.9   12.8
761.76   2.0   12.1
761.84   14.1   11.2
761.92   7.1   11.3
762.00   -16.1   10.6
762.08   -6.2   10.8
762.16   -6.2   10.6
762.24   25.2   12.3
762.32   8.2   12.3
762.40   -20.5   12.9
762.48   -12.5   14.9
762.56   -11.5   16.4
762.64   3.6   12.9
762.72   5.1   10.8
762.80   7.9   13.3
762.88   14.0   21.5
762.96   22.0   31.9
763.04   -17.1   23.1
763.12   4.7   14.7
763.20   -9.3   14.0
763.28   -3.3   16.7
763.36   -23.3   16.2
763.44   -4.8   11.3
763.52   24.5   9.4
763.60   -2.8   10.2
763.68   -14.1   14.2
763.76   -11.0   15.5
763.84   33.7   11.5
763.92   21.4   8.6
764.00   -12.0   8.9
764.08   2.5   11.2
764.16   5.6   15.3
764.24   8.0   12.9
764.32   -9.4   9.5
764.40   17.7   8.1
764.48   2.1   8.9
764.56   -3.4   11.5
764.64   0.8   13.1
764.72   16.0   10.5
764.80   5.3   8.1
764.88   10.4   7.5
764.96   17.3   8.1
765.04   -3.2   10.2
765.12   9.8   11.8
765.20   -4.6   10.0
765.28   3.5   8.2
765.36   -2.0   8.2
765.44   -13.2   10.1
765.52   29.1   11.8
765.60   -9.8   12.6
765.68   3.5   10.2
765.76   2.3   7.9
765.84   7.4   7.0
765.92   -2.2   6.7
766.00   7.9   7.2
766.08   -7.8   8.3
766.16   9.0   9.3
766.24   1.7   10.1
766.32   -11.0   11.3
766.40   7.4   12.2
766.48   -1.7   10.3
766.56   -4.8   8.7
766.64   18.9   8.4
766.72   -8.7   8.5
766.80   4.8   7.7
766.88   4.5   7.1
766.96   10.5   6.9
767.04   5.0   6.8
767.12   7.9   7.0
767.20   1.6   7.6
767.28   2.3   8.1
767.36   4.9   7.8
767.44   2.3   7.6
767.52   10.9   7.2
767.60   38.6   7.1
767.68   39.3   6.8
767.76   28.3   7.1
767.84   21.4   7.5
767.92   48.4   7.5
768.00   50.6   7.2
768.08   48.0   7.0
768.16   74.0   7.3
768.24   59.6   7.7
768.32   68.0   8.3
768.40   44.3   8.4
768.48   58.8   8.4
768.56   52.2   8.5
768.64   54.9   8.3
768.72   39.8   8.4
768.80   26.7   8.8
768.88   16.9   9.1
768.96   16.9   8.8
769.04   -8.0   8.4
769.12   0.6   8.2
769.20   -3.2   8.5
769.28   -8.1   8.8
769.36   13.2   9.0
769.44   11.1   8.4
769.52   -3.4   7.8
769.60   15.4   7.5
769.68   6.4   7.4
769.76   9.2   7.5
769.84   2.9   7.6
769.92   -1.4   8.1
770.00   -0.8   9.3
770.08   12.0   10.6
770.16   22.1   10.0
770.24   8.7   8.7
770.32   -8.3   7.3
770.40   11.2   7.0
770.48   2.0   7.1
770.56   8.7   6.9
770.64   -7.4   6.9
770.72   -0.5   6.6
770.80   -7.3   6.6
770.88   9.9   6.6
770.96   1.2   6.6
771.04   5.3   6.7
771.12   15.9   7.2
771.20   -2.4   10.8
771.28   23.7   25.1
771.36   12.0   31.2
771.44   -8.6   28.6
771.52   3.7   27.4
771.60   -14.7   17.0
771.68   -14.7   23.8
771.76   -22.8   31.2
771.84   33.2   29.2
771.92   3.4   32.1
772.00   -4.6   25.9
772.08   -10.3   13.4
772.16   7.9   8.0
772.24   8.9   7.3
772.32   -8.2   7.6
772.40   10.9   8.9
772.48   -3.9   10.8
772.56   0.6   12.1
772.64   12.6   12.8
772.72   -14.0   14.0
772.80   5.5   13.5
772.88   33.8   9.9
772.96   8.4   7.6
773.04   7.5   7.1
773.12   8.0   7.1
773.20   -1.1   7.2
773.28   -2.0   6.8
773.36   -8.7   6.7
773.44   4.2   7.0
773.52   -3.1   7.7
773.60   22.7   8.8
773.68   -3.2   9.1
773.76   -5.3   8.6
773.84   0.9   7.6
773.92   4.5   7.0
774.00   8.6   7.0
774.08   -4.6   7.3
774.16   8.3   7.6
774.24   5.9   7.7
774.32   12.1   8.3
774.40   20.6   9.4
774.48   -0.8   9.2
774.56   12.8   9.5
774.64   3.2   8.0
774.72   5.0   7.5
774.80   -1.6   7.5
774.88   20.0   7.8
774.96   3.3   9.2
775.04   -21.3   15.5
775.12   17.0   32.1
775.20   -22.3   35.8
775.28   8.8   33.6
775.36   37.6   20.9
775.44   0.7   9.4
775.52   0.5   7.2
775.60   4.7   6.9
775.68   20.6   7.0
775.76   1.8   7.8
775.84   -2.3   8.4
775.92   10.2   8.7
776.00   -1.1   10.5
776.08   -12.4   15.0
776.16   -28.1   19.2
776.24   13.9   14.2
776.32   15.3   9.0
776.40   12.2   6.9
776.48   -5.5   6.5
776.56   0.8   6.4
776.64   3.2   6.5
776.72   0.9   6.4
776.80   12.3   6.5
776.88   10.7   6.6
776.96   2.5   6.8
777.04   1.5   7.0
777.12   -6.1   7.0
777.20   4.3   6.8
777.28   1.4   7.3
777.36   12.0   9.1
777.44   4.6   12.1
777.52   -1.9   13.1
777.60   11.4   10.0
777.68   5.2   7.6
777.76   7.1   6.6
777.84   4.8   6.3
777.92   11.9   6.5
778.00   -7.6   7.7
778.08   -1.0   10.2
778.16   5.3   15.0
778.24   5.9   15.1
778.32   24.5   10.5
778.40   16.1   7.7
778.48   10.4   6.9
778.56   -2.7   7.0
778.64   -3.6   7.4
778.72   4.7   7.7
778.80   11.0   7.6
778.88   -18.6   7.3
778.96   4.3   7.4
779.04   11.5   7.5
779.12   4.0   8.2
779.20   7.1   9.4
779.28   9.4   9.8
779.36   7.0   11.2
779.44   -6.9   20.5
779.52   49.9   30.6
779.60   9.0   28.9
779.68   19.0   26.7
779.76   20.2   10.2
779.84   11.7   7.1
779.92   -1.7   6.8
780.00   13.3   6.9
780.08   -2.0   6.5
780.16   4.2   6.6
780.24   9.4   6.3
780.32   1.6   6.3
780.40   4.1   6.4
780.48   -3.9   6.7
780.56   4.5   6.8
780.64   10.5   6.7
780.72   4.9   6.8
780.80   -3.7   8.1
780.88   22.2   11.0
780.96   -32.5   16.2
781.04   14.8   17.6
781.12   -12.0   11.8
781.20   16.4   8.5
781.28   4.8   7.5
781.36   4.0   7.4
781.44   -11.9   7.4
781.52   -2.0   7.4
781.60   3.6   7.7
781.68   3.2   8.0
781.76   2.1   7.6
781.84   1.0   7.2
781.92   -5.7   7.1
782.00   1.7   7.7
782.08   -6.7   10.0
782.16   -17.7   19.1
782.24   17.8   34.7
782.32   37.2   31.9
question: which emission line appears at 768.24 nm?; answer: [O II]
